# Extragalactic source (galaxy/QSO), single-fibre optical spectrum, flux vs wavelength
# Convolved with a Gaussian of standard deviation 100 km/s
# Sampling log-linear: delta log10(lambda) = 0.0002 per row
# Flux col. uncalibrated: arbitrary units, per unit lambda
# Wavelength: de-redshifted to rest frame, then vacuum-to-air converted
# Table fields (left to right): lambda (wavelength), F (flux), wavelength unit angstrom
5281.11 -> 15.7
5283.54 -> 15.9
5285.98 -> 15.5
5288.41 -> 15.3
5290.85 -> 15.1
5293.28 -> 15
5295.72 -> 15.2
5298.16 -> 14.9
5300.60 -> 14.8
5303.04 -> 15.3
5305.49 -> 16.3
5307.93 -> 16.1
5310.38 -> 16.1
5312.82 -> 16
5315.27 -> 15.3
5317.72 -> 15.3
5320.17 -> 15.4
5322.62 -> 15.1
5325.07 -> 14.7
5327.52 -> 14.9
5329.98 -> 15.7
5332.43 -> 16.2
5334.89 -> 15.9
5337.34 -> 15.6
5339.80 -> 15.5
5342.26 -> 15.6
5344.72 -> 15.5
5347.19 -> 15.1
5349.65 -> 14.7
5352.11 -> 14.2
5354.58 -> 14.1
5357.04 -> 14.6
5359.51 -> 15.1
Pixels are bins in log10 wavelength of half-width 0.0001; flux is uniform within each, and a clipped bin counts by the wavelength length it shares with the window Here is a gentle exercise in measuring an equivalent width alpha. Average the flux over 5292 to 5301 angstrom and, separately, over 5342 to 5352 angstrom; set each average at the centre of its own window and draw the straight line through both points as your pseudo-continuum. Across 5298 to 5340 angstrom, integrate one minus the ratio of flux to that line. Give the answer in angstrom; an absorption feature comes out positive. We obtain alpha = -1.4 angstrom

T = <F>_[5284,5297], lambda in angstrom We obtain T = 15.3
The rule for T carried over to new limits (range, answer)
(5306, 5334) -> 15.6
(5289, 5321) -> 15.4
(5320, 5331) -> 15.1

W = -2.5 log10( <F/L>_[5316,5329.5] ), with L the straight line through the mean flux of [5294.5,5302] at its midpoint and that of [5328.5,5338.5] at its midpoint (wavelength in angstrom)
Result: 0.03 mag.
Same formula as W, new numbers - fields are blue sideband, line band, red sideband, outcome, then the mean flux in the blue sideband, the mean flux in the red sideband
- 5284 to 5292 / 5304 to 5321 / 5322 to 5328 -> -0.05 mag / 15.3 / 14.9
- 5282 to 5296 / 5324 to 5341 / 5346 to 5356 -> -0.05 mag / 15.4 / 14.5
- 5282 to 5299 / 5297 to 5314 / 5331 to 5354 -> -0.02 mag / 15.3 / 15.3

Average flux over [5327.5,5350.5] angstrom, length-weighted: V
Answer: 15.5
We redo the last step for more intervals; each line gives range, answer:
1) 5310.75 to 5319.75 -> 15.6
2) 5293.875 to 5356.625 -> 15.3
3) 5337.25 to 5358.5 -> 15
